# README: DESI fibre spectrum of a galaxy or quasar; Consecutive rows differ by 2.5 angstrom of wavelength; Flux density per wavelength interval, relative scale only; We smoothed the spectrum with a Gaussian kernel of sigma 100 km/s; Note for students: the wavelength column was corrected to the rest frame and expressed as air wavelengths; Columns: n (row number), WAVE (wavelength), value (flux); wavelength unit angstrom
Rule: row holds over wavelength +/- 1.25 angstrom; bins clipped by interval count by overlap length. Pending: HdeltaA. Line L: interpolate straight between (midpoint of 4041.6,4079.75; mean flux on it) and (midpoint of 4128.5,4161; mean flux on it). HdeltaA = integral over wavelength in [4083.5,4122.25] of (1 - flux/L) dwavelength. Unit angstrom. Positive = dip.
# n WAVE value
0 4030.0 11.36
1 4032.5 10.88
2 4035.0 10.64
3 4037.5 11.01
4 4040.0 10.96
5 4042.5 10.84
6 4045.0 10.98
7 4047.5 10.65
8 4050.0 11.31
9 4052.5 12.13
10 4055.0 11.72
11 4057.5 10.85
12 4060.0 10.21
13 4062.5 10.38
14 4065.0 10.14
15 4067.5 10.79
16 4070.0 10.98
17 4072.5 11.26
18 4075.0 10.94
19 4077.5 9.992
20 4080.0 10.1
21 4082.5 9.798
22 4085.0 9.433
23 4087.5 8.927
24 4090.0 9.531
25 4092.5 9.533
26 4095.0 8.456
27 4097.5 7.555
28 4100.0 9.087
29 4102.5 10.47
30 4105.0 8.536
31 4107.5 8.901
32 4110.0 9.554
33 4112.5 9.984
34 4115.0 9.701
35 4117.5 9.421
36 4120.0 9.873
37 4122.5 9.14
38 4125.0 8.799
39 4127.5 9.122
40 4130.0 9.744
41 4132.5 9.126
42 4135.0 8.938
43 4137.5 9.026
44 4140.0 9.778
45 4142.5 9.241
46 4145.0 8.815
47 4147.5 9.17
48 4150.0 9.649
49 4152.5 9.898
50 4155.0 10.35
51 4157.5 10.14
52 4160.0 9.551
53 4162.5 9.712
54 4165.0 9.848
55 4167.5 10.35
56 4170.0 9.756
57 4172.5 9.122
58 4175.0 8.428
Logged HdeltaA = 3.4 angstrom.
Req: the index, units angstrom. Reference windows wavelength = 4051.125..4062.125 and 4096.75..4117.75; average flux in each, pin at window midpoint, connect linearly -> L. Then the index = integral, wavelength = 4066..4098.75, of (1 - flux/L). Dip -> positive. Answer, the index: 1.4 angstrom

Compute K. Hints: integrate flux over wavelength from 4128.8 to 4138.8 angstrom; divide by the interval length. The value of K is 9.21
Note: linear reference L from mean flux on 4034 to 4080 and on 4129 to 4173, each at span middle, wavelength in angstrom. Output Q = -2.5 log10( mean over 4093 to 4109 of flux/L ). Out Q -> 0.16 mag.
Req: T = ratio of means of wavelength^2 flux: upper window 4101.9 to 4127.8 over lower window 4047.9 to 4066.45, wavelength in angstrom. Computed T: 0.88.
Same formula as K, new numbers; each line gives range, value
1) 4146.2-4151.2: 9.4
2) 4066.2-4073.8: 11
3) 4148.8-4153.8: 9.78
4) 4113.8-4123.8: 9.53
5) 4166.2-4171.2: 10.1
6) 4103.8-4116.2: 9.34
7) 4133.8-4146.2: 9.16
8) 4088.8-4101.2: 8.83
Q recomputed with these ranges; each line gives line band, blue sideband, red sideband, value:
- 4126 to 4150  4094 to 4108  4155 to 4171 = 0.03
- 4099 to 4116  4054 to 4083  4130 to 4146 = 0.04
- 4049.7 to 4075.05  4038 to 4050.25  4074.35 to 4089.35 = -0.06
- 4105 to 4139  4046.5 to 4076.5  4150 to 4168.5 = 0.11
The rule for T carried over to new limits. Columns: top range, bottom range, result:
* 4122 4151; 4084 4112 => 1.03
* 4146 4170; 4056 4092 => 1.00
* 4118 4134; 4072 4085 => 0.93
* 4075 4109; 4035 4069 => 0.87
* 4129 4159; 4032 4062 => 0.90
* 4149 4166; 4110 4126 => 1.06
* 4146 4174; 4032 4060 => 0.93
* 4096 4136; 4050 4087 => 0.89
